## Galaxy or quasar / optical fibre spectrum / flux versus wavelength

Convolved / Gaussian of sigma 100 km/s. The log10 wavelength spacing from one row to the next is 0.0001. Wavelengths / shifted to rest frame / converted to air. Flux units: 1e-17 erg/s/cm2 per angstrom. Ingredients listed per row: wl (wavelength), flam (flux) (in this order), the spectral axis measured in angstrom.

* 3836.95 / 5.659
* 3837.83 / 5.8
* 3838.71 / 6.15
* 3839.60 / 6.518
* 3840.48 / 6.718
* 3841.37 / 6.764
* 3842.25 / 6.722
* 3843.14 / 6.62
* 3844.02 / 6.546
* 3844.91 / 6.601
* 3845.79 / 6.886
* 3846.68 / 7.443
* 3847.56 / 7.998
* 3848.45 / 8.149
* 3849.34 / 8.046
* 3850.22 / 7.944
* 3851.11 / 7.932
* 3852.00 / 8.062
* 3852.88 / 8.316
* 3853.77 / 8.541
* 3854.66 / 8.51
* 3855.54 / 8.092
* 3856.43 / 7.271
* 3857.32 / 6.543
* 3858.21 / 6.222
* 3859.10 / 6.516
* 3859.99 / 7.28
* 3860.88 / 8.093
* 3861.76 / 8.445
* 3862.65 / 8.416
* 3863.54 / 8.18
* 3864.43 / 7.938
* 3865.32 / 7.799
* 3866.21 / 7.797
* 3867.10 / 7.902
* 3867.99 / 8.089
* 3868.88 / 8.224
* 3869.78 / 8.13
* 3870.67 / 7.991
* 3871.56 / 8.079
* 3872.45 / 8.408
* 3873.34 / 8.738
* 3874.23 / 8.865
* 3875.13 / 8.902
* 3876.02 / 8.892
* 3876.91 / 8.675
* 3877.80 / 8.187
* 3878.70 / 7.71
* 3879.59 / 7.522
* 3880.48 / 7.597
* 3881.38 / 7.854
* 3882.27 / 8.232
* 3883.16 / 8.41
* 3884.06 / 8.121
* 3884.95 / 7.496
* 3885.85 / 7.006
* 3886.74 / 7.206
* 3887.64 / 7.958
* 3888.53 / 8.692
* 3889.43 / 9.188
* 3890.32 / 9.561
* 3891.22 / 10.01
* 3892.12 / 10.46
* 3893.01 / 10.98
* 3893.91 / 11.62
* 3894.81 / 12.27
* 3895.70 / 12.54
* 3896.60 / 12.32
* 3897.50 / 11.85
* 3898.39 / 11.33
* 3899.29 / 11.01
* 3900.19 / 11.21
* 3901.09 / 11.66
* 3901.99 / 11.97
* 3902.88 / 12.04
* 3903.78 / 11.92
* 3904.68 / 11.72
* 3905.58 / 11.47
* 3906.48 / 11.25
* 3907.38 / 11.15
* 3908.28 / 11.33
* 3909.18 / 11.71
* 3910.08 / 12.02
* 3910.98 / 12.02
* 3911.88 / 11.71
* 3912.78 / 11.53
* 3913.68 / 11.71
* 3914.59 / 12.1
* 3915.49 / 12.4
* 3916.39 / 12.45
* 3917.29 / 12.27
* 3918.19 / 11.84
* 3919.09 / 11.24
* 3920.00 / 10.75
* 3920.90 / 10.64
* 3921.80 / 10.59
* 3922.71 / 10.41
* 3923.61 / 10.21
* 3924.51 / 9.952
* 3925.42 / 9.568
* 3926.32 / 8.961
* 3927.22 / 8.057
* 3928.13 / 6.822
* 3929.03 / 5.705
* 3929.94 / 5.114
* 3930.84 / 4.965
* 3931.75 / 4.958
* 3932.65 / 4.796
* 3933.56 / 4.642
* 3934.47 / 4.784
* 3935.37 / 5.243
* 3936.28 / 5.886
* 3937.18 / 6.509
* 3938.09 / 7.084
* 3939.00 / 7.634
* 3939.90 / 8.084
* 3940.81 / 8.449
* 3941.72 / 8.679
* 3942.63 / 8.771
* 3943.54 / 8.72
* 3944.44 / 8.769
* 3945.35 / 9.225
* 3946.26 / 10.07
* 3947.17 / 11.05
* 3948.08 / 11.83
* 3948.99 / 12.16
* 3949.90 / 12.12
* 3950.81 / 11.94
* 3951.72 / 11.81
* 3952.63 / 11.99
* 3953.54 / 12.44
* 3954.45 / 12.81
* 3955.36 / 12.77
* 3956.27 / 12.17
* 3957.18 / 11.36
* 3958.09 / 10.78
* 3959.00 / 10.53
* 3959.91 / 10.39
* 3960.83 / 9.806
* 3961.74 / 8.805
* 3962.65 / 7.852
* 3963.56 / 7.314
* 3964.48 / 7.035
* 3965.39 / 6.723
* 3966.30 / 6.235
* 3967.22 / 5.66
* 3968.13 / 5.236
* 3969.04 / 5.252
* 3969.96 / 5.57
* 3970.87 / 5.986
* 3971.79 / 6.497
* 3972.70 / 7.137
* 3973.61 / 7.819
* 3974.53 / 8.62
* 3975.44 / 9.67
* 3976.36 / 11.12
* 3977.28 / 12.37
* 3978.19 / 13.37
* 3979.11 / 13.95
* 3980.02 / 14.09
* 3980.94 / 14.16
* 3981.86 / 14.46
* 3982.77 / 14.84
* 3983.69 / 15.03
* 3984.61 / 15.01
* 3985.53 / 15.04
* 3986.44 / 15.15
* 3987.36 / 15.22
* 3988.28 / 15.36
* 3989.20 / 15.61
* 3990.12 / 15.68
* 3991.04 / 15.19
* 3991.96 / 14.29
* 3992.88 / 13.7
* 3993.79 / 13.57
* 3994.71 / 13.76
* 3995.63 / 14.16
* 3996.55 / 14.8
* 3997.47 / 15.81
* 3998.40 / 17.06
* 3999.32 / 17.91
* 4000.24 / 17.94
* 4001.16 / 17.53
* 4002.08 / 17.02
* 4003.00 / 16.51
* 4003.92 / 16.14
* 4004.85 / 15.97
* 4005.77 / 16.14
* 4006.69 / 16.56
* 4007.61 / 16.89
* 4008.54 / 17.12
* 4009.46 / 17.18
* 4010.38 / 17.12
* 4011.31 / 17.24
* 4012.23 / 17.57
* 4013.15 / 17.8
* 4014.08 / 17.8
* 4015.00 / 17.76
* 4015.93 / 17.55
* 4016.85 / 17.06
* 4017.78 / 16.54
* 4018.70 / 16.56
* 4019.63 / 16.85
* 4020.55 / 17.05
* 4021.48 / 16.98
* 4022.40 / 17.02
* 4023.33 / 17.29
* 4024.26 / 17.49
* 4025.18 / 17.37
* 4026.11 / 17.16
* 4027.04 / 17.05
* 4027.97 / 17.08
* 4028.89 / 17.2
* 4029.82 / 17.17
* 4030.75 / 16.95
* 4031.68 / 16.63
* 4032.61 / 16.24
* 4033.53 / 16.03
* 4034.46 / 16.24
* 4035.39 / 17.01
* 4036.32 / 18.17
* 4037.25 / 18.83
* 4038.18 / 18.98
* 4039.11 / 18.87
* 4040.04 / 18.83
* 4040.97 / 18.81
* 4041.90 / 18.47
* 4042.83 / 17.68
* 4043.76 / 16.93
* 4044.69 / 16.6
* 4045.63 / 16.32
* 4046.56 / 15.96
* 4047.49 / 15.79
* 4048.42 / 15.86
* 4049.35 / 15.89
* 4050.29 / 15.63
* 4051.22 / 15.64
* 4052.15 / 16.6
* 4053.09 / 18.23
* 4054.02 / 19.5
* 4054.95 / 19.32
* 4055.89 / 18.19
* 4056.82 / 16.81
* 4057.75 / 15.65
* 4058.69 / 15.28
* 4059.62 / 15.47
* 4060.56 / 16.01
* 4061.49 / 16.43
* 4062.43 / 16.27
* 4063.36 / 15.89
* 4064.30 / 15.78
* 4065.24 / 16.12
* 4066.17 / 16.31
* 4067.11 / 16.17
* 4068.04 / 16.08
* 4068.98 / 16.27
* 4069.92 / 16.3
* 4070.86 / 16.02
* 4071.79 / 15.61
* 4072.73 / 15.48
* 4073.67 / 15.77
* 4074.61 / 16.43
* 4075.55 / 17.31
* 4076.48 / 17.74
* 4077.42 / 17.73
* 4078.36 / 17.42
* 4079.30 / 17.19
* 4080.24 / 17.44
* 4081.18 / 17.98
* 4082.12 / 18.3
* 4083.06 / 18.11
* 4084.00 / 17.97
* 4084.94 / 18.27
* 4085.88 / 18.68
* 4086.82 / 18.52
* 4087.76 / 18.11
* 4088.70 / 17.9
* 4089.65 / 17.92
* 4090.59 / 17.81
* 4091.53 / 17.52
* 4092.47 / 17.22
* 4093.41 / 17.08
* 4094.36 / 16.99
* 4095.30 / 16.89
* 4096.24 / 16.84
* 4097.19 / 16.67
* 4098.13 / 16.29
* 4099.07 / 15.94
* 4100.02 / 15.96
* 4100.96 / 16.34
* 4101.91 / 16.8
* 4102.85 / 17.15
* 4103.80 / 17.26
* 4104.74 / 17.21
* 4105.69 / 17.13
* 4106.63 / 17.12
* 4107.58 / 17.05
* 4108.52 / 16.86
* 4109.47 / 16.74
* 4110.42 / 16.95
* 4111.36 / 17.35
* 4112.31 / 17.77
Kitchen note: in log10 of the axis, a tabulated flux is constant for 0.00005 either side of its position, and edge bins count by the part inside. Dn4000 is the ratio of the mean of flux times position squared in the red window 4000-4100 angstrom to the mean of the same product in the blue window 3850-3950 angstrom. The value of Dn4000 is 2.0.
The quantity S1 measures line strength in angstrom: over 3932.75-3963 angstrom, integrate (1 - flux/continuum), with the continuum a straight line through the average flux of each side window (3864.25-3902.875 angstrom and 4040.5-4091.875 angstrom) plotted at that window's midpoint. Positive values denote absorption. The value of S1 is 6.3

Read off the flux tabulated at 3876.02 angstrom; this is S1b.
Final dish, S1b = 8.892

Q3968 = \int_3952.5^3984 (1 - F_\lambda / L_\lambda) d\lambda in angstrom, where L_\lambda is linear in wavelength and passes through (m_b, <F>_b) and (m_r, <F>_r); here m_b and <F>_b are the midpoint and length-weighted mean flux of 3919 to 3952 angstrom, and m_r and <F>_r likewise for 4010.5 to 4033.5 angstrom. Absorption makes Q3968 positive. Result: 4.8 angstrom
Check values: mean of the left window 8.5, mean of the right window 17.1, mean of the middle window 9.95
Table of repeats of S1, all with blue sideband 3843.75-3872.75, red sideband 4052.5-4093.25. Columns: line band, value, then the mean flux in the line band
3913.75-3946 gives 6.82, 8.51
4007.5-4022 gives -2.63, 17.2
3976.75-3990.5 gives -1.44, 14.6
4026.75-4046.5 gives -2.42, 17.4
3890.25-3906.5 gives -3.35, 11.5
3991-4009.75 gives -2.72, 16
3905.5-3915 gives -1.53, 11.6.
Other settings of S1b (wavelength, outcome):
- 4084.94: 18.27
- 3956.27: 12.17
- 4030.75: 16.95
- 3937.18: 6.509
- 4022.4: 17.02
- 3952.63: 11.99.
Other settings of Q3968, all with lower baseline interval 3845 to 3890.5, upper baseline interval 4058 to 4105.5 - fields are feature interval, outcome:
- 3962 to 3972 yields 4.75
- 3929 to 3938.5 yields 4.71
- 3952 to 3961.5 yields 0.18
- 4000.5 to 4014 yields -3.11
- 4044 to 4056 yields -0.99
